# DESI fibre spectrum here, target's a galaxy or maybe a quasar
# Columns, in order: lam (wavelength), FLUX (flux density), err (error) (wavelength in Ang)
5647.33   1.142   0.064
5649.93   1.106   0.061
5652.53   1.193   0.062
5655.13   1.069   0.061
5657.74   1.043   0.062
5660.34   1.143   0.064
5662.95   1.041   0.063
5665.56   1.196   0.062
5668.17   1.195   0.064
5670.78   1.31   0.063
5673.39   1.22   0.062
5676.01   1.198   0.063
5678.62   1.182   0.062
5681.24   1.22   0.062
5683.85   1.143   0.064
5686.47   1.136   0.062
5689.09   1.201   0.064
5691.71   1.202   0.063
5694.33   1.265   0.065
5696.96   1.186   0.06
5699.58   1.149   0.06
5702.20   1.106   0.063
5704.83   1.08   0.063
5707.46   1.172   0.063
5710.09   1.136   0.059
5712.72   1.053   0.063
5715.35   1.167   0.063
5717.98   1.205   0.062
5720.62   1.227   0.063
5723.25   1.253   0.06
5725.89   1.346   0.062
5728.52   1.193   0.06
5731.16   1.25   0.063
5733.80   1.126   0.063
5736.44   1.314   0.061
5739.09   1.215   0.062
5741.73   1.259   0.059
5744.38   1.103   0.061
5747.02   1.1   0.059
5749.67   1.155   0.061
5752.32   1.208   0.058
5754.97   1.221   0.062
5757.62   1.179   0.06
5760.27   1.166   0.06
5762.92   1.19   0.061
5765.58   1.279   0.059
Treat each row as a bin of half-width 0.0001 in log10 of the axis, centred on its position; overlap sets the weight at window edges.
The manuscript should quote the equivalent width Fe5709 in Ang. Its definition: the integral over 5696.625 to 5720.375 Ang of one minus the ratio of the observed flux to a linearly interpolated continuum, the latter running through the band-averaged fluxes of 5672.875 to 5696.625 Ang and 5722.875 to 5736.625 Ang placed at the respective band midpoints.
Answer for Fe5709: 1.52 Ang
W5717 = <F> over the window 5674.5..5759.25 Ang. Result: 1.19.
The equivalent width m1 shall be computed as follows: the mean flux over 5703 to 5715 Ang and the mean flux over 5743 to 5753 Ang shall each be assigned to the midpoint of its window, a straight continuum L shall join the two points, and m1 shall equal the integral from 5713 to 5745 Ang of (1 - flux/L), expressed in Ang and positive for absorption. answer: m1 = -2.6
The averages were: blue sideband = 1.11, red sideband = 1.14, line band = 1.22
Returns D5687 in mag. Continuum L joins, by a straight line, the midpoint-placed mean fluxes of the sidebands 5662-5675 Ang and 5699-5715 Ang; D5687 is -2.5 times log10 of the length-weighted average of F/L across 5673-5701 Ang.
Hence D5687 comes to -0.03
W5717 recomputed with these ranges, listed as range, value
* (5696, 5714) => 1.13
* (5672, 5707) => 1.18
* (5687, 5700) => 1.2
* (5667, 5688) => 1.2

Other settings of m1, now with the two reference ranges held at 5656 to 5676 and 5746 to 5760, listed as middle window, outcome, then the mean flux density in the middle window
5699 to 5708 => 0.4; 1.12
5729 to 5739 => -0.5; 1.22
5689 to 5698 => -0.4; 1.22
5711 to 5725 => -0.2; 1.18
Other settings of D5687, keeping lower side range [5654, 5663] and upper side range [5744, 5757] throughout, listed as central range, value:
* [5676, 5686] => -0.08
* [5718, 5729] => -0.11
